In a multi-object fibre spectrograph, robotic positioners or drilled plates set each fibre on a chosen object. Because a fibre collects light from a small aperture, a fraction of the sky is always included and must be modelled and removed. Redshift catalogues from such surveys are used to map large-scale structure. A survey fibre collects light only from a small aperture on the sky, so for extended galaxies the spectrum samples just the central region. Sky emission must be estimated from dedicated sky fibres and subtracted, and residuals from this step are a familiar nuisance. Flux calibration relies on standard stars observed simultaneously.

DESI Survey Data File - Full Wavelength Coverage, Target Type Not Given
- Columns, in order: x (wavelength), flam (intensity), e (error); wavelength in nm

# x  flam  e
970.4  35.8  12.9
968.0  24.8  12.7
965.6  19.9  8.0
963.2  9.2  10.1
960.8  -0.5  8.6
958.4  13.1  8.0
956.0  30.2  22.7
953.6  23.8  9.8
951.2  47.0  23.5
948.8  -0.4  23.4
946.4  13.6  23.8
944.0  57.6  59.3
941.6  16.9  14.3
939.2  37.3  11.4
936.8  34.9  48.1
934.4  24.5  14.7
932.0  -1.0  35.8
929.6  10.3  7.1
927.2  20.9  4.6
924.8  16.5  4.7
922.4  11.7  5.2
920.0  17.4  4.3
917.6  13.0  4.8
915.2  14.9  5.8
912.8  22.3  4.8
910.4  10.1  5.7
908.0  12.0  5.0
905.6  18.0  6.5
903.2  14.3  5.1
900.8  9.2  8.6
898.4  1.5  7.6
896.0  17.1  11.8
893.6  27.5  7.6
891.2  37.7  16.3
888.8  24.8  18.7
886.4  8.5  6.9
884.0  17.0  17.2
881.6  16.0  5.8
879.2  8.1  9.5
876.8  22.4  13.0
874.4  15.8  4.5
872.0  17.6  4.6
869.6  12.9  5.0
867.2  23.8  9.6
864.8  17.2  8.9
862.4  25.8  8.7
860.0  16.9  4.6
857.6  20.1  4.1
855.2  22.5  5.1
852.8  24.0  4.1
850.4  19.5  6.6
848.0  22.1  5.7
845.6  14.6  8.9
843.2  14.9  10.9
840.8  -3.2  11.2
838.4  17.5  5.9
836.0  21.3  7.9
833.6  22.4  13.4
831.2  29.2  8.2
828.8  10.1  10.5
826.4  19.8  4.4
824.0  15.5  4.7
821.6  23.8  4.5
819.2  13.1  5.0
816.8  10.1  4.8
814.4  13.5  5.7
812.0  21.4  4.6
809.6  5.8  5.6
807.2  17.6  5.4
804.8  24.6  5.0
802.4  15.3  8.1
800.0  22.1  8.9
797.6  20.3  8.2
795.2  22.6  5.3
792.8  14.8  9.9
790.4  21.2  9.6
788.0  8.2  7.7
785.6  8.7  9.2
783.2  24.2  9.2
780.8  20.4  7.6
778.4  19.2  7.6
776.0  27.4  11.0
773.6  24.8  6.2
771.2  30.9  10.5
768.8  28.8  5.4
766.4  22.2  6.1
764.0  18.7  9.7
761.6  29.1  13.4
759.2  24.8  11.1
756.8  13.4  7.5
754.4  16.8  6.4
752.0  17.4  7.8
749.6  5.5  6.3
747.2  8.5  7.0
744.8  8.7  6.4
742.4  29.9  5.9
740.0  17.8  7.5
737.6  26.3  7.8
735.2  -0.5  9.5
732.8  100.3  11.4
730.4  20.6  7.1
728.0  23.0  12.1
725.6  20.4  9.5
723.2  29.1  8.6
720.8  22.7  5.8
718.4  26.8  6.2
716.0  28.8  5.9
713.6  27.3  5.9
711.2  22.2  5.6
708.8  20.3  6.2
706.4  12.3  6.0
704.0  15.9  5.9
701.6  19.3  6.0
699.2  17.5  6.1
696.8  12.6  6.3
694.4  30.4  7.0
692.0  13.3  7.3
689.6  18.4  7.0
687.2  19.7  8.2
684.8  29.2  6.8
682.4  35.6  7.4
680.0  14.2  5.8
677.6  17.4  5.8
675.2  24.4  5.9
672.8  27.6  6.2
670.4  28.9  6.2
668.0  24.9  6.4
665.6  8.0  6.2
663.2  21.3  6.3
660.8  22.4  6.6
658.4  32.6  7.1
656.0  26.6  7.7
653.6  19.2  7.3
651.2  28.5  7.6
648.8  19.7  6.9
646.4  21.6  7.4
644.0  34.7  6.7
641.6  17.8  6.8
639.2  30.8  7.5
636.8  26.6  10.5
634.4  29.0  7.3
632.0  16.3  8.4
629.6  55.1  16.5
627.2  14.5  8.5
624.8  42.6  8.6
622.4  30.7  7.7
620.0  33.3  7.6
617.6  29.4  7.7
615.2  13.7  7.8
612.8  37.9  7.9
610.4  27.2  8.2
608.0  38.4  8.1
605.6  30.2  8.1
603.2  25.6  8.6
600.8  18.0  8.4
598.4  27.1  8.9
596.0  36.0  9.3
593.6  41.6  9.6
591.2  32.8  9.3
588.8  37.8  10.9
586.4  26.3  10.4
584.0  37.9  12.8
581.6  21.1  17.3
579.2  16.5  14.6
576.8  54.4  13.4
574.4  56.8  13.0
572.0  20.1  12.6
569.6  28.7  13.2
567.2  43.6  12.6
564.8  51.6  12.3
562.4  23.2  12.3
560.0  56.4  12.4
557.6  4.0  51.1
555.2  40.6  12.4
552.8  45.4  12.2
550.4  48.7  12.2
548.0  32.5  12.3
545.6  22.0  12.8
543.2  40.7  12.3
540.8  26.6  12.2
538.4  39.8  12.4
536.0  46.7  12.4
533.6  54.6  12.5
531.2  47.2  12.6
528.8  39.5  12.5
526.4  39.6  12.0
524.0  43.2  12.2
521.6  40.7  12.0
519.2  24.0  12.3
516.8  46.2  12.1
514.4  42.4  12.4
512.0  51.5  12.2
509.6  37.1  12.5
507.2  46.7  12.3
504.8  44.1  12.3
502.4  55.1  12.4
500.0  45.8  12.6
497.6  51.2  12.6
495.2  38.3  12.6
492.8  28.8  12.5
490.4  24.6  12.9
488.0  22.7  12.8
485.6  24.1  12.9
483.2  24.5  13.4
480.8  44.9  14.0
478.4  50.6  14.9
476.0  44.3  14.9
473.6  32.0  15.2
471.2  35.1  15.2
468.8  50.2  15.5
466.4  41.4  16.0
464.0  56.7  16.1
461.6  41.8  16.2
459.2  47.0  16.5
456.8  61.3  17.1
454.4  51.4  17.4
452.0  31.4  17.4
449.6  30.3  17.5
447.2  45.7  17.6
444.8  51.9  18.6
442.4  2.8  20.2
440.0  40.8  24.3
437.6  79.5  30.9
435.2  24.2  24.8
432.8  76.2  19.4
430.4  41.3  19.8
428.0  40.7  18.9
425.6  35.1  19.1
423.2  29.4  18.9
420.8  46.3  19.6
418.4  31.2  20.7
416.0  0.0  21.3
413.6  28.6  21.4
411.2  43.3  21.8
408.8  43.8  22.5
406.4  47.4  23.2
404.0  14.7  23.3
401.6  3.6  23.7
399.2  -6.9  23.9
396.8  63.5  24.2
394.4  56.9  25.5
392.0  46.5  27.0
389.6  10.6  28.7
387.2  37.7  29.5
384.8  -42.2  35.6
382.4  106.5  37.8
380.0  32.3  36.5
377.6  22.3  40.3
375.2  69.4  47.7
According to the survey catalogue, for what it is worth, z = 0.29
